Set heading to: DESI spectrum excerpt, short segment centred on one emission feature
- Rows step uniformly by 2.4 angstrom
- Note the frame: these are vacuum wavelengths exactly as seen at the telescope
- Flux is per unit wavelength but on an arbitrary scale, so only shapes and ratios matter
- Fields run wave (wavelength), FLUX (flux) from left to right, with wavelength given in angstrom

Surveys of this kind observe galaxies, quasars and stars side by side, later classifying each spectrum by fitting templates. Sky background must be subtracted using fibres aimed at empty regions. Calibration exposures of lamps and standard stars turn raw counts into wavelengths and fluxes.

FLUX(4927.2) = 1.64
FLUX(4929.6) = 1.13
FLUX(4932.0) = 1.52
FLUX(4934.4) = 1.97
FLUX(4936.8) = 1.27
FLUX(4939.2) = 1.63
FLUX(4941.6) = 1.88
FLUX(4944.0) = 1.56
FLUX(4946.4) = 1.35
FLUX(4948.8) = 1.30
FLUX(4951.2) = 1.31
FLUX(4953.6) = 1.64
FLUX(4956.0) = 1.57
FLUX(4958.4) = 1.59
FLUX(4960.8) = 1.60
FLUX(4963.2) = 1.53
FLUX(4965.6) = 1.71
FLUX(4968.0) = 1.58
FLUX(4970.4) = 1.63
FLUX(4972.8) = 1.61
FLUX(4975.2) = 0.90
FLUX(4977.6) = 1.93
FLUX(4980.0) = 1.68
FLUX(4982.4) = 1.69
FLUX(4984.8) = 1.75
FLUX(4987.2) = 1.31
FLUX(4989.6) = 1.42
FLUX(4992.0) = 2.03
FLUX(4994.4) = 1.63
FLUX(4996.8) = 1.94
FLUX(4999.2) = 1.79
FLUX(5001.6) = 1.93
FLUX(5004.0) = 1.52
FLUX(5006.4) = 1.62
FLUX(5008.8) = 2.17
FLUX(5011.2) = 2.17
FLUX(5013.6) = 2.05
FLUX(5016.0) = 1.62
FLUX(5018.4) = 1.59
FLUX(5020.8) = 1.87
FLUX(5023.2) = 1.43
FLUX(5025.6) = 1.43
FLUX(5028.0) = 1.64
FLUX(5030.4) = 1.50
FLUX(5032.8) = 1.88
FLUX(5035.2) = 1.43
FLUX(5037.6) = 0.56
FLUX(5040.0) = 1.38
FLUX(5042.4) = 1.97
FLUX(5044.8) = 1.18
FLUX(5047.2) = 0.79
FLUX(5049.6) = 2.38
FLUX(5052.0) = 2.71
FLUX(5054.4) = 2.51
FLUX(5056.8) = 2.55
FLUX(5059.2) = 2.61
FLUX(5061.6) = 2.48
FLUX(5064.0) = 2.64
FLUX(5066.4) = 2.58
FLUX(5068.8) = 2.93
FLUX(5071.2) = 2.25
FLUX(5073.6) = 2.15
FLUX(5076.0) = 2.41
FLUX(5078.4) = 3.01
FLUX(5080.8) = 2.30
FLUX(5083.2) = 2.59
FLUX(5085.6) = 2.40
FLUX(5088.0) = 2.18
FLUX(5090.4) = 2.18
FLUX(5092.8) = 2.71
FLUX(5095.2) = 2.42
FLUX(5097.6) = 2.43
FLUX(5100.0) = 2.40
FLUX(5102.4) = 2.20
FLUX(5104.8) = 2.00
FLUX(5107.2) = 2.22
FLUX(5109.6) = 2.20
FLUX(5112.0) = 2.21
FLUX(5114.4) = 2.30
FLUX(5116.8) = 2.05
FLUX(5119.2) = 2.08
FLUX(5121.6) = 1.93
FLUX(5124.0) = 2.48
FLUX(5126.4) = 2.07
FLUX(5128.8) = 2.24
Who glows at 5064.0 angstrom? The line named C IV 1549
